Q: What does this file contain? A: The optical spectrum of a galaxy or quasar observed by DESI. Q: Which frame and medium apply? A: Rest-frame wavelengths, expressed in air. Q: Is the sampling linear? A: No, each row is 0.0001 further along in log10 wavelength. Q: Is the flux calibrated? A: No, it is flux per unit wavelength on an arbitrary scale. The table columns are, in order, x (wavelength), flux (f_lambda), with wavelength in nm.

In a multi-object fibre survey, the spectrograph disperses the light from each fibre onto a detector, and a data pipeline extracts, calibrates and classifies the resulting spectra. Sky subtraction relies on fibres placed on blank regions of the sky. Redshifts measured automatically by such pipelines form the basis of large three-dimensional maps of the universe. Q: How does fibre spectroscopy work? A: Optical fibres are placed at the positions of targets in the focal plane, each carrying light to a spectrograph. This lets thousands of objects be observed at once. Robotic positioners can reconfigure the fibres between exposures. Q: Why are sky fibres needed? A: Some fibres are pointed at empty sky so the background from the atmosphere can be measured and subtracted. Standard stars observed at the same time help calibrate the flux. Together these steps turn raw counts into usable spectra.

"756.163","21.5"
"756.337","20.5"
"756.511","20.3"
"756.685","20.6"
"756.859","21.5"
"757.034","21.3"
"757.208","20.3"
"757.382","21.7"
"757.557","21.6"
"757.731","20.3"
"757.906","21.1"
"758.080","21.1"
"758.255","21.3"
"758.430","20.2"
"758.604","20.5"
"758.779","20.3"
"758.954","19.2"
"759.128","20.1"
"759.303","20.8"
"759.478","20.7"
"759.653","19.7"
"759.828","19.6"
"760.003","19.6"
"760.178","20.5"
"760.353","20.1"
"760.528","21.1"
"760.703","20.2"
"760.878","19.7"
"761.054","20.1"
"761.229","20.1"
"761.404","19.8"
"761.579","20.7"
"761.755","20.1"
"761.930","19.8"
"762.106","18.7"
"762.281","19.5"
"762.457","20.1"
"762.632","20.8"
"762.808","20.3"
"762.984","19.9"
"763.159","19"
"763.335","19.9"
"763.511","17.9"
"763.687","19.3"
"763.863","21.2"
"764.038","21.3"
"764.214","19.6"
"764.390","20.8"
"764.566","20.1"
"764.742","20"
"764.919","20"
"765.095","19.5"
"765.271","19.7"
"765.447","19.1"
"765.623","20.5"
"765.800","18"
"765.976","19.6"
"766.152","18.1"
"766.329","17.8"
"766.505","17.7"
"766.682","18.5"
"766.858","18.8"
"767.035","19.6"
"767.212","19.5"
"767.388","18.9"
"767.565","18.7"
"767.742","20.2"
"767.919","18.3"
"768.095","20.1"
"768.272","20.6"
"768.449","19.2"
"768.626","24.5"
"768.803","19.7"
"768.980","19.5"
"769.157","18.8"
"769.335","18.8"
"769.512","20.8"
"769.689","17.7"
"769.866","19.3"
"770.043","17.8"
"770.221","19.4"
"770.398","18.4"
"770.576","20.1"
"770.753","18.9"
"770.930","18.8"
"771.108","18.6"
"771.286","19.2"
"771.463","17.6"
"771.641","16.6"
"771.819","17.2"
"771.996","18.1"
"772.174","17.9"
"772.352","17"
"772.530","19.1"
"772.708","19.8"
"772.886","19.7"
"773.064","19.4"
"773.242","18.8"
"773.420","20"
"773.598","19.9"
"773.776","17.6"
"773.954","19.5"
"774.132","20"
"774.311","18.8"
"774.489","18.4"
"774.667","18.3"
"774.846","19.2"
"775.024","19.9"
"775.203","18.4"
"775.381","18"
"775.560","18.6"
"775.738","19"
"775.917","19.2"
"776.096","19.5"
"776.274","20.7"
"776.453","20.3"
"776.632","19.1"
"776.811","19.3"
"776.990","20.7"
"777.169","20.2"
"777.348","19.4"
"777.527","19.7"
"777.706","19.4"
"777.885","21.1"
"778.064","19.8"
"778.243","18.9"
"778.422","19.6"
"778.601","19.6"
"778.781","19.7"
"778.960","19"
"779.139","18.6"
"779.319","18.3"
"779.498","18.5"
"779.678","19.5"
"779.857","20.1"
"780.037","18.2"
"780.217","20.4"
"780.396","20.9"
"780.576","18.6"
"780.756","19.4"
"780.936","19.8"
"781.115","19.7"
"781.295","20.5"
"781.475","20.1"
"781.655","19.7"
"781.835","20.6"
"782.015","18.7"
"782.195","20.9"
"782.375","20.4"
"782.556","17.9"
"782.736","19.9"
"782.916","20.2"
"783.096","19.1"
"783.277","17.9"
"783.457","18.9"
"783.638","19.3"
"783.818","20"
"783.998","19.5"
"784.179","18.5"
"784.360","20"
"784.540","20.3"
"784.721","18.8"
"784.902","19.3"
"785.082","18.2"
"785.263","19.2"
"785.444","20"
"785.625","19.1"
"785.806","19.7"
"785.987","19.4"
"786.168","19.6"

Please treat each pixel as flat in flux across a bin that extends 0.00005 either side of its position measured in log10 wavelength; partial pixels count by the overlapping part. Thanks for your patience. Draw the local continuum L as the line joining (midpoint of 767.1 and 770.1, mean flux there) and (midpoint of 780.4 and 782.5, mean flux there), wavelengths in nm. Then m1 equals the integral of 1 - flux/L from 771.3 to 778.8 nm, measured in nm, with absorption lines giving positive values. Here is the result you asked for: 0.23 nm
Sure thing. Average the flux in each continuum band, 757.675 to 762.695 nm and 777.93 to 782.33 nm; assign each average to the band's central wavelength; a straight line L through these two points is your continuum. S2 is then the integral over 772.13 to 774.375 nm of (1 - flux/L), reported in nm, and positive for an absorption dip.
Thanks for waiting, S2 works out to 0.08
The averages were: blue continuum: 20.2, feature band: 19.1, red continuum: 19.6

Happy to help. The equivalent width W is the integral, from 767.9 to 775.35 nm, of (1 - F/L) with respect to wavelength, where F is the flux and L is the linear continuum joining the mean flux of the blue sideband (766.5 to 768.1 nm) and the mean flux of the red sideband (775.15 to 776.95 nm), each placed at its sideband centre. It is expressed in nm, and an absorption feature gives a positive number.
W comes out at 0.04 nm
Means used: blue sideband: 19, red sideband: 19.3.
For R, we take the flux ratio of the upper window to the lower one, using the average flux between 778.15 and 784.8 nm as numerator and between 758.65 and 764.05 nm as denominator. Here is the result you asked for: 0.97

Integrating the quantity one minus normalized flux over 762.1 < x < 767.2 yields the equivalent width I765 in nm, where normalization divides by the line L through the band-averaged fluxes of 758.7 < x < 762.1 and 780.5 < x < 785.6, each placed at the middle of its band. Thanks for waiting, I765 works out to 0.12 nm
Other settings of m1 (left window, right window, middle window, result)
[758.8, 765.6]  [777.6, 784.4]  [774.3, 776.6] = 0.06 nm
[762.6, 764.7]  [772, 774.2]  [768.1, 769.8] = -0.04 nm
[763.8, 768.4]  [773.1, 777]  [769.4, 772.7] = 0.14 nm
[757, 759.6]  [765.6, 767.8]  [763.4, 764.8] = -0.04 nm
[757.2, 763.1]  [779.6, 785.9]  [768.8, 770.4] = 0.08 nm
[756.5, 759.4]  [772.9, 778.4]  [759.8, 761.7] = 0.03 nm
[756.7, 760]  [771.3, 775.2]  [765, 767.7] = 0.09 nm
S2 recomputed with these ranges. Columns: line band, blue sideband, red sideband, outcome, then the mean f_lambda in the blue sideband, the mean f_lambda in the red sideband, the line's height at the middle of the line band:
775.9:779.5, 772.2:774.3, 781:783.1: -0.02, 19.1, 19.8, 19.5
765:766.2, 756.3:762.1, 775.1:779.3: 0.05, 20.4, 19.5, 20.1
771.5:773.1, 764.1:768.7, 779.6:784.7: 0.11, 19.5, 19.6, 19.5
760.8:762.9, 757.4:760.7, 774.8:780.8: 0.03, 20.5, 19.4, 20.3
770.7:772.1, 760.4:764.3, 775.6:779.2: 0.12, 20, 19.6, 19.8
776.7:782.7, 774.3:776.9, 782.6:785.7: -0.13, 19.1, 19.3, 19.2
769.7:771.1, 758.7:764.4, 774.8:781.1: 0.06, 20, 19.5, 19.7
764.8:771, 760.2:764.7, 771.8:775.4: 0.05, 20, 18.9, 19.4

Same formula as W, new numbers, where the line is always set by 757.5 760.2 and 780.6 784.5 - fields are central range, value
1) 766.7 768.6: 0.053 nm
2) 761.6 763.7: 0.063 nm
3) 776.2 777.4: -0.012 nm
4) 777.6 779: 0.004 nm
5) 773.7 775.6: 0.099 nm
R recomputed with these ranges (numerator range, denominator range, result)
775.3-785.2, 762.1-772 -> 1.01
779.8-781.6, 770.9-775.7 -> 1.06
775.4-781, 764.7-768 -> 1.02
